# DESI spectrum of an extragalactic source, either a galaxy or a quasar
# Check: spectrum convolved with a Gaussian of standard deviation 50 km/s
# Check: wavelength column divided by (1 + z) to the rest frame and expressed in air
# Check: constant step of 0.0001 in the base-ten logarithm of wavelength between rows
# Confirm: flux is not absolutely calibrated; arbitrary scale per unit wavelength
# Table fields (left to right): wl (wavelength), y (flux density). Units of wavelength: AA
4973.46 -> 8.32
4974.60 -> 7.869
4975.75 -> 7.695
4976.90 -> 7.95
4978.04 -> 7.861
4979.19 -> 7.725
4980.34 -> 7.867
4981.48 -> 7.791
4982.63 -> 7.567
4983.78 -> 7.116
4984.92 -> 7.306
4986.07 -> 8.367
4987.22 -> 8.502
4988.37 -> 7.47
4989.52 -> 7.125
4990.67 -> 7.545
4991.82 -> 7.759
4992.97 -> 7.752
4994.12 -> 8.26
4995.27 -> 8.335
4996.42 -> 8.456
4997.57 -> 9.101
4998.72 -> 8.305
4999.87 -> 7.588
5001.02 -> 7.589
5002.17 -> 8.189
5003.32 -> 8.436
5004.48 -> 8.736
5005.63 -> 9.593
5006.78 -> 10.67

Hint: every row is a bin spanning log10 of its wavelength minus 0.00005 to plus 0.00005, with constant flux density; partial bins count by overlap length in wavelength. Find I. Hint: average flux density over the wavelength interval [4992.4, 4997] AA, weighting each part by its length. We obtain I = 8.2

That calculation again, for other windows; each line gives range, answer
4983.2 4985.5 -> 7.22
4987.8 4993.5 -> 7.52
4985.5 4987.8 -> 8.42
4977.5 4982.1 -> 7.8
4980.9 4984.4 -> 7.51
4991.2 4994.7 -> 7.92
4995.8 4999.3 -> 8.62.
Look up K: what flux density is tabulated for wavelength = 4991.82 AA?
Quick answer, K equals 7.759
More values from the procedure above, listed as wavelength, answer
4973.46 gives 8.32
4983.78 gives 7.116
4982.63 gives 7.567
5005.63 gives 9.593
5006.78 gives 10.67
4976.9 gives 7.95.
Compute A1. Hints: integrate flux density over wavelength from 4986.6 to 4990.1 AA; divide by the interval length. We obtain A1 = 7.69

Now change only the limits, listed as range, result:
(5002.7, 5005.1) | 8.59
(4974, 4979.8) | 7.82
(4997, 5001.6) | 8.15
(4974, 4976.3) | 7.79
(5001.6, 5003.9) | 8.31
